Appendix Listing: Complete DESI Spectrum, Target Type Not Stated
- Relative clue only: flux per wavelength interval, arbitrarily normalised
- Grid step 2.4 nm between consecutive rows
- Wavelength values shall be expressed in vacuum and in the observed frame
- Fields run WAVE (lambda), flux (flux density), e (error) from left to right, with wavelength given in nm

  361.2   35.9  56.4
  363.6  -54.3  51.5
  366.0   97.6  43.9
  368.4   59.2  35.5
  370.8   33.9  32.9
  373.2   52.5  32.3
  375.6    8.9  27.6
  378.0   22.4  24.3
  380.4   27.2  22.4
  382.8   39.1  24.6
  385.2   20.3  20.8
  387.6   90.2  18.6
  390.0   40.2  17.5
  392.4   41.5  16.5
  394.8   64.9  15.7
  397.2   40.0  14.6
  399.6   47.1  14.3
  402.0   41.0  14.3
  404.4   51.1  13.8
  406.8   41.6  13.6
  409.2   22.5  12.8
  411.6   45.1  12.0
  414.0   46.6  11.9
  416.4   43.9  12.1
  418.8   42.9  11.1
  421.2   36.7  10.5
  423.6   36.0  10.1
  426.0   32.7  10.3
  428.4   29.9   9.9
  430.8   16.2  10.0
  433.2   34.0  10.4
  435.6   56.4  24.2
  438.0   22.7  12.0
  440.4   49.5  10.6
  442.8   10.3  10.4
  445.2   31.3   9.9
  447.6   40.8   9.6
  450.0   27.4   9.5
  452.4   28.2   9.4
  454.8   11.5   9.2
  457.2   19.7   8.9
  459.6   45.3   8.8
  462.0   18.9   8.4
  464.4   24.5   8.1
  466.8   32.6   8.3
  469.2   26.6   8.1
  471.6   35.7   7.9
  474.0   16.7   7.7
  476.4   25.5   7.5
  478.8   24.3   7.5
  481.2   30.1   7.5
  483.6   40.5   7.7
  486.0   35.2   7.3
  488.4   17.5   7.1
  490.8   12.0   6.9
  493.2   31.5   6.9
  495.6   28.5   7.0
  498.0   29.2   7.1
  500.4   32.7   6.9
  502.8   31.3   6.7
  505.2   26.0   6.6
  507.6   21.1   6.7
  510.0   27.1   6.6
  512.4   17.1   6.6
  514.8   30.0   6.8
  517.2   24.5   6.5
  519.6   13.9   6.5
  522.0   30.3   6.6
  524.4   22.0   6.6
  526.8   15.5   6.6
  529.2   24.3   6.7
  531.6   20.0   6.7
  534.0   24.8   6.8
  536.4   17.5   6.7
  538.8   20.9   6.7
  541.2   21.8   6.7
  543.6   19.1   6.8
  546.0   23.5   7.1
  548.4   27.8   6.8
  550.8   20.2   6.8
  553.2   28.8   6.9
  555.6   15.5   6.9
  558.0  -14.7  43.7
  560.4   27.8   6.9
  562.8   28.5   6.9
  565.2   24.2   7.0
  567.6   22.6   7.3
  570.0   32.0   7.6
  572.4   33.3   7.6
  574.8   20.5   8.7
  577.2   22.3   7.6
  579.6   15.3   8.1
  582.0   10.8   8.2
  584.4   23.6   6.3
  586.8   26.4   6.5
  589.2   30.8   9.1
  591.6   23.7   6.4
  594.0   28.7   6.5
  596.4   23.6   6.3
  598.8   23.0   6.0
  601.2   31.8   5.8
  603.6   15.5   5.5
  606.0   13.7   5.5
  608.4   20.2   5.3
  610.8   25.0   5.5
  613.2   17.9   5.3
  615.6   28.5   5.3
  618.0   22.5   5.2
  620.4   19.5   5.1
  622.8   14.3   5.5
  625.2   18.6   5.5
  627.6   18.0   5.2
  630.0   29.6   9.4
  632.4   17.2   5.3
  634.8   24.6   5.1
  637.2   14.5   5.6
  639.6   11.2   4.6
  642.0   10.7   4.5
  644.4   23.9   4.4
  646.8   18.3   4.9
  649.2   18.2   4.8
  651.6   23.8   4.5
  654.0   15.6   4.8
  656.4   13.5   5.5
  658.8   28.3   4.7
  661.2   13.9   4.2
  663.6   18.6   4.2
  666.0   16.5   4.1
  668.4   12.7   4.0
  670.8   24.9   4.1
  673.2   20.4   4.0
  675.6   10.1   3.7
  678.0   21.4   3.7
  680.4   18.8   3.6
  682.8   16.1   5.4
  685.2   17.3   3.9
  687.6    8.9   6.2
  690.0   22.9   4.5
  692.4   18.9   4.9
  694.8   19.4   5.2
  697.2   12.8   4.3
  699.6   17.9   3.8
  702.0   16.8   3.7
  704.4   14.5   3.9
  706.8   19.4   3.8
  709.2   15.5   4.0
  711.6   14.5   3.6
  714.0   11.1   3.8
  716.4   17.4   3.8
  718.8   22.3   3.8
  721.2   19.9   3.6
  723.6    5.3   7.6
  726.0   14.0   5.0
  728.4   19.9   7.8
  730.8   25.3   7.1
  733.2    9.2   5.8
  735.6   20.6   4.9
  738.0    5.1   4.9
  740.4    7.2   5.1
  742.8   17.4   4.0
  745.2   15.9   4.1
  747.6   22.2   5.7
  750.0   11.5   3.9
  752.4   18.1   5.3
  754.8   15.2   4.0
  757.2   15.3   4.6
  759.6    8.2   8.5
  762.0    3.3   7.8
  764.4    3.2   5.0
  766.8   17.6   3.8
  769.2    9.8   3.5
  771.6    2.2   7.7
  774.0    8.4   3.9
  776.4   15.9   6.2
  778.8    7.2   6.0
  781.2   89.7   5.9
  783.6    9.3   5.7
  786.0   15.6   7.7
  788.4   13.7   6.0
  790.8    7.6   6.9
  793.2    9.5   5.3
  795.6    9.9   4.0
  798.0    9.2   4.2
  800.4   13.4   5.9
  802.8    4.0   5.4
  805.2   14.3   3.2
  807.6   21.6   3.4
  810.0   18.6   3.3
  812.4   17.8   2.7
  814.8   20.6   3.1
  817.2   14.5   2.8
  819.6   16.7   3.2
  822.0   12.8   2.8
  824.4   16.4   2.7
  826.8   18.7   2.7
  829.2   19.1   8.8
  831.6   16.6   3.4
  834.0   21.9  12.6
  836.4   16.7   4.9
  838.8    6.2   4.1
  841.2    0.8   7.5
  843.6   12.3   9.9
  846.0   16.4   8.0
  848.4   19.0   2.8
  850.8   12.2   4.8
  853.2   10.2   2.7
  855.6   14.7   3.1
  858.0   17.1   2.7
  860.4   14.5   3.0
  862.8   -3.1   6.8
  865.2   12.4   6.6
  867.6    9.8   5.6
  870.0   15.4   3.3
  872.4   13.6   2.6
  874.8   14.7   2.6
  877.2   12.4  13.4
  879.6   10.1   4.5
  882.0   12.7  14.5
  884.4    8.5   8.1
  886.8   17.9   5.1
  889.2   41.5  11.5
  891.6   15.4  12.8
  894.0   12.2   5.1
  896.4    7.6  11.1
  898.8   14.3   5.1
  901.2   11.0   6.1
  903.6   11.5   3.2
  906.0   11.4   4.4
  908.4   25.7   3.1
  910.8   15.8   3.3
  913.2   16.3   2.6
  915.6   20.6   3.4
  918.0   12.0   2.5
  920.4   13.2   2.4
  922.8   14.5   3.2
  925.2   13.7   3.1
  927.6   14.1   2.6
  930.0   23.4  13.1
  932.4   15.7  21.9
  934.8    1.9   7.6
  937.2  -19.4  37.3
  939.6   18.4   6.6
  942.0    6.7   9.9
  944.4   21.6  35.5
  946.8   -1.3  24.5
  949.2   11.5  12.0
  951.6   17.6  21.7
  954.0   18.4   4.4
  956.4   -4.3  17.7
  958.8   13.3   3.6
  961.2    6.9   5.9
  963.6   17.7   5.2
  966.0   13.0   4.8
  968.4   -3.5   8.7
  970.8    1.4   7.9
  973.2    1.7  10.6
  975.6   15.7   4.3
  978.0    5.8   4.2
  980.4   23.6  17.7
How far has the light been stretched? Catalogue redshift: 1.093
